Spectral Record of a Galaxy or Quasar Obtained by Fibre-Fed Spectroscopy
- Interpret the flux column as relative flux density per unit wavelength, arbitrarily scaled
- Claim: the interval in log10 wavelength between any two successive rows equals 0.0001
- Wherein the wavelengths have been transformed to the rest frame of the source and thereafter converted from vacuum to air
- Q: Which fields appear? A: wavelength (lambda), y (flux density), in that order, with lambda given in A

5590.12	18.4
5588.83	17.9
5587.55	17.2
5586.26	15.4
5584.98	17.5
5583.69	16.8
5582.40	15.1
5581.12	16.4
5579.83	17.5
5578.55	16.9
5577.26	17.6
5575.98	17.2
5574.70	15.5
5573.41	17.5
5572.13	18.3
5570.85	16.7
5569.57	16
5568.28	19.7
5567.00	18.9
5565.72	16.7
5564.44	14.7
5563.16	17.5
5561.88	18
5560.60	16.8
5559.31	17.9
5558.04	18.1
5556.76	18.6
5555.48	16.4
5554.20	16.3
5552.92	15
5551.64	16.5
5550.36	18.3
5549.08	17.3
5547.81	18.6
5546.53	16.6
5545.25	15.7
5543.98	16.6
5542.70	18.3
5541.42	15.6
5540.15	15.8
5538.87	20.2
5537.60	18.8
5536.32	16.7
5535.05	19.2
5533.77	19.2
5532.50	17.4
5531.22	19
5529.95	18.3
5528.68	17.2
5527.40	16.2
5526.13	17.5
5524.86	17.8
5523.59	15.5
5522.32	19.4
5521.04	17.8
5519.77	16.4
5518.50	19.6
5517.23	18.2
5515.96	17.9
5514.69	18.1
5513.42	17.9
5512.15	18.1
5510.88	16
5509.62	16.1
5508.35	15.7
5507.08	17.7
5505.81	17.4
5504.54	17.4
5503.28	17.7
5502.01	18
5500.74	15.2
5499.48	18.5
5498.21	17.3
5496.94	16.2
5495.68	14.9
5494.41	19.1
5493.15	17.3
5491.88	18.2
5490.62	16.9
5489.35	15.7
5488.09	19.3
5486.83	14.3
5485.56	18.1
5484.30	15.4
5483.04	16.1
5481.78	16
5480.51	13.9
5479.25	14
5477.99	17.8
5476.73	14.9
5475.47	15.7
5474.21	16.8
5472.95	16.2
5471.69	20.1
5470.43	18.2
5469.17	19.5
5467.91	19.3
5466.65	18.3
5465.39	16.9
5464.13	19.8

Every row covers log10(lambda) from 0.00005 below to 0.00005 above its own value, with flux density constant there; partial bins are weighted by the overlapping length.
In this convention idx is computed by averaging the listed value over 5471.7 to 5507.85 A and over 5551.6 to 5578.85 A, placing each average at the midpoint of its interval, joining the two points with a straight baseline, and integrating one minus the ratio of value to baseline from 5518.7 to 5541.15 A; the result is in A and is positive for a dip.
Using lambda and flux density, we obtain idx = -1.13 A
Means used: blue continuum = 16.7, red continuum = 17.1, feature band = 17.8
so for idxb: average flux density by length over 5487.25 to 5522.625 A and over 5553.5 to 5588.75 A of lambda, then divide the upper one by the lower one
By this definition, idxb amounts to 0.98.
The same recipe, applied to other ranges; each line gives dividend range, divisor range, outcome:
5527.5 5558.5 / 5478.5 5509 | 1.05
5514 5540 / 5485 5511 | 1.06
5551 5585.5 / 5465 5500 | 1.00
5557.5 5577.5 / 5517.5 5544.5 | 0.98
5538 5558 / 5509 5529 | 0.98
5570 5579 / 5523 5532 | 0.98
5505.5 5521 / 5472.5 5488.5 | 1.09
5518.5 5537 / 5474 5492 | 1.10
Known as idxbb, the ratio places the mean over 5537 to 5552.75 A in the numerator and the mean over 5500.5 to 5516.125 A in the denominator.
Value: 1.0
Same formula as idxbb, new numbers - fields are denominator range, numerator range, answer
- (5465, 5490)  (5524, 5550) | 1.05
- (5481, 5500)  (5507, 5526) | 1.04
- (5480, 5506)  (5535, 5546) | 1.03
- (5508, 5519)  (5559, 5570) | 0.99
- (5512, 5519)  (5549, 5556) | 0.91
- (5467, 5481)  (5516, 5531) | 1.04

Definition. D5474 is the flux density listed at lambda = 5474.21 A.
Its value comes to 16.8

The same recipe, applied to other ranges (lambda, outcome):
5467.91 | 19.3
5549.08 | 17.3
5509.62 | 16.1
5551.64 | 16.5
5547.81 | 18.6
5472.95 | 16.2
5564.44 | 14.7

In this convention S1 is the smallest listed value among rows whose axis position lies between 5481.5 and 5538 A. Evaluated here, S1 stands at 14.3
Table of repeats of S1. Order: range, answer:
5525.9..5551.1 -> 15.6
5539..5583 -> 14.7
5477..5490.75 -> 13.9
